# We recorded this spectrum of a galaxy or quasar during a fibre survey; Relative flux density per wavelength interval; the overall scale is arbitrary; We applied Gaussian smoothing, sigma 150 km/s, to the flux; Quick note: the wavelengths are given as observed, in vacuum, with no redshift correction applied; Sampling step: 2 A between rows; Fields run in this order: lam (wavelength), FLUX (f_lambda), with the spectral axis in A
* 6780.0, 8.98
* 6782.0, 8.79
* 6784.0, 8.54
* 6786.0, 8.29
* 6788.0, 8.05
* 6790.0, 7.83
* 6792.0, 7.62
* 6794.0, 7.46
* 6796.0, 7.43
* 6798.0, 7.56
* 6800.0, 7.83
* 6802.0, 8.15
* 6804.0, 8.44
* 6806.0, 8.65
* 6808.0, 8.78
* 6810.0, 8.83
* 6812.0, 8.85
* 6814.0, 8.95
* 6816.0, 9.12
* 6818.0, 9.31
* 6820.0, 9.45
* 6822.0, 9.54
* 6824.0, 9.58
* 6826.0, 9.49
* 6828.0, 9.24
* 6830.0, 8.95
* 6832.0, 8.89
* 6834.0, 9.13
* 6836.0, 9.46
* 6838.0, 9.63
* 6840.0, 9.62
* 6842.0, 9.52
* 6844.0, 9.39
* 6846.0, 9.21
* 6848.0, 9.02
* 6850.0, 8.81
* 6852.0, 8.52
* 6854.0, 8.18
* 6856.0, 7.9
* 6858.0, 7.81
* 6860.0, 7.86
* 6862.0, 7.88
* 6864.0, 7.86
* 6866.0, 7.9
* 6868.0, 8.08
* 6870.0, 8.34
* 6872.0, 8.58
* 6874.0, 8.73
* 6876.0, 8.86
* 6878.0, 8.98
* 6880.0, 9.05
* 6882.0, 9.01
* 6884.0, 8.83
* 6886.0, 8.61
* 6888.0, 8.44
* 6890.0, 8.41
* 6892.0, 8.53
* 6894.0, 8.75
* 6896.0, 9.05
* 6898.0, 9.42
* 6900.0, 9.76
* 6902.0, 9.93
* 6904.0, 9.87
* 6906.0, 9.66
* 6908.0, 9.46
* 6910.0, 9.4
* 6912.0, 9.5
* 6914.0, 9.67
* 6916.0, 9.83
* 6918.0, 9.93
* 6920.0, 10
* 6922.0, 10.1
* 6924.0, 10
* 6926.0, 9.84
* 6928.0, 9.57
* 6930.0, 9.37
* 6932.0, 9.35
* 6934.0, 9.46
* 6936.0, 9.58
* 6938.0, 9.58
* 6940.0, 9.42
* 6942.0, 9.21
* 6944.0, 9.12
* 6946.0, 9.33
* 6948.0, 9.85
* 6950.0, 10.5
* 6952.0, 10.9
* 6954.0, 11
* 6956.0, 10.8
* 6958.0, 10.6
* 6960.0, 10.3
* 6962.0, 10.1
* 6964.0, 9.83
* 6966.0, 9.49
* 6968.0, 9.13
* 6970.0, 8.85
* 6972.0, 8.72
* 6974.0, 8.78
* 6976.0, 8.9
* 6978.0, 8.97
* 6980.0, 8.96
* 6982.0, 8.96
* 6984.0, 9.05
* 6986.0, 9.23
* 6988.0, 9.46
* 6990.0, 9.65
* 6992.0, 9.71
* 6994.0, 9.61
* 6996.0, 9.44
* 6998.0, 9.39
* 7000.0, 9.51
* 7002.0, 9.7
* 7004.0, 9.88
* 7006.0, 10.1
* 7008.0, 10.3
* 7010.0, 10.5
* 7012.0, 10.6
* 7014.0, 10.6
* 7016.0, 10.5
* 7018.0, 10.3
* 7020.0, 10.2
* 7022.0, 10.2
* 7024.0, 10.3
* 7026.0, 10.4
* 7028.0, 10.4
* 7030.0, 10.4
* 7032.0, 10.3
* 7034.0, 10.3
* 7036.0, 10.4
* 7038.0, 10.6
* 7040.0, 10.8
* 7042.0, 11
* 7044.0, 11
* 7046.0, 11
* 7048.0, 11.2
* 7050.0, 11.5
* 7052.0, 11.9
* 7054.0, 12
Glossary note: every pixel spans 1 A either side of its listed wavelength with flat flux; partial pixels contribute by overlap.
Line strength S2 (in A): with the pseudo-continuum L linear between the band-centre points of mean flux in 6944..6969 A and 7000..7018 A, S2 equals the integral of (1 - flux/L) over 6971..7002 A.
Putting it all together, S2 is 2.9 A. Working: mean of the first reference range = 10.1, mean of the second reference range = 10.2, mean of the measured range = 9.24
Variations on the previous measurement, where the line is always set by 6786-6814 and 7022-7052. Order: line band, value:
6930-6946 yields 0.4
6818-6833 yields -1.6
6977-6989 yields 1.2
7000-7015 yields 0.3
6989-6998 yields 0.6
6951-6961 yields -0.9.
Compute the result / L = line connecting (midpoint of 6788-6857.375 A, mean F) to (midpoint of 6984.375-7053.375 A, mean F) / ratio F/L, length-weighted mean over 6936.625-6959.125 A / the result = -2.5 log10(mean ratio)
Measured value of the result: -0.03 mag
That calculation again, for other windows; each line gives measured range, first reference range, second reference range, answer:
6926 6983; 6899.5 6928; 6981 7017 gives 0.02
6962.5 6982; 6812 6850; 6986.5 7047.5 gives 0.10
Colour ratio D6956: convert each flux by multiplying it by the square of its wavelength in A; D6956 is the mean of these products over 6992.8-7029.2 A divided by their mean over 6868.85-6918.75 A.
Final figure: 1.1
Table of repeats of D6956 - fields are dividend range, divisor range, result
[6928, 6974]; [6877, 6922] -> 1.06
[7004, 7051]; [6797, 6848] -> 1.24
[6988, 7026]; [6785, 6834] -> 1.23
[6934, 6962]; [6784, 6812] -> 1.29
